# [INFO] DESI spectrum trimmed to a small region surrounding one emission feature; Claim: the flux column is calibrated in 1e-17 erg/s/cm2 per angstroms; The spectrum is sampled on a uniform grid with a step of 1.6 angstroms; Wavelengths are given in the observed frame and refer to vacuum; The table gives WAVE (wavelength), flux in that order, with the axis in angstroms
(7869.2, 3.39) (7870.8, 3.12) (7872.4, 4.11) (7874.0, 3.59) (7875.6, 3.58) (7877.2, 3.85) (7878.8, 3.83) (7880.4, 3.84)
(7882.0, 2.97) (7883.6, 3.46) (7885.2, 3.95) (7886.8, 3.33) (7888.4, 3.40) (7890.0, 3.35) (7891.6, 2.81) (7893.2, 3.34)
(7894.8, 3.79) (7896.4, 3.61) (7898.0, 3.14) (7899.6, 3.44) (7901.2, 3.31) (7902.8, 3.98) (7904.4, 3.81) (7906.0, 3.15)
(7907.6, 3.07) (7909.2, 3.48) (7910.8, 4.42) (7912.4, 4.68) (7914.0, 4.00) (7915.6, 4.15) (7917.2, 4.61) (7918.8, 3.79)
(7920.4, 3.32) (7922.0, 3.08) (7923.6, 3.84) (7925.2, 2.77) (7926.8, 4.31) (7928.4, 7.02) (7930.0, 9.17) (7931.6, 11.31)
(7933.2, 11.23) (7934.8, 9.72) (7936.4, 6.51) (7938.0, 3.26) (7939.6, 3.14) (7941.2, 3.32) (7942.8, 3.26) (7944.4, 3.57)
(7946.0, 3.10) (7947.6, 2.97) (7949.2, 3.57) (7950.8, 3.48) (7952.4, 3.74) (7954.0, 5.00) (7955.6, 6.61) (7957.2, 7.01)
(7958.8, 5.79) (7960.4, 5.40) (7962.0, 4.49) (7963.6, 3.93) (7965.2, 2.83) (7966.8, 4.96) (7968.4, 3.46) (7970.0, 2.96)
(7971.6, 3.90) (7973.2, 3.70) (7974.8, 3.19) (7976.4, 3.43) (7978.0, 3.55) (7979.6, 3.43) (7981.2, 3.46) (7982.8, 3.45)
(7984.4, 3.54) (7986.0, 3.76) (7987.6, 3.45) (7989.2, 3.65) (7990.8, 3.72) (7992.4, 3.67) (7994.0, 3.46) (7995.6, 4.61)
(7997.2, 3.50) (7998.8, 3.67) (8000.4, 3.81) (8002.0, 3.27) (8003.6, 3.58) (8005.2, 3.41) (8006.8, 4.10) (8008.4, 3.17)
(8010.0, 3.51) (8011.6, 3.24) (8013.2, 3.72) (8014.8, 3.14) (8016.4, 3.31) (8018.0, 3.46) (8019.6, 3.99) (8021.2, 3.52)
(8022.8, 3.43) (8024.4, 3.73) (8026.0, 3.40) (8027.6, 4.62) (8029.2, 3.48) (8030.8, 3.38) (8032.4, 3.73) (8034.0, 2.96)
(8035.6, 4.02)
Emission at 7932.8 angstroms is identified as H-alpha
